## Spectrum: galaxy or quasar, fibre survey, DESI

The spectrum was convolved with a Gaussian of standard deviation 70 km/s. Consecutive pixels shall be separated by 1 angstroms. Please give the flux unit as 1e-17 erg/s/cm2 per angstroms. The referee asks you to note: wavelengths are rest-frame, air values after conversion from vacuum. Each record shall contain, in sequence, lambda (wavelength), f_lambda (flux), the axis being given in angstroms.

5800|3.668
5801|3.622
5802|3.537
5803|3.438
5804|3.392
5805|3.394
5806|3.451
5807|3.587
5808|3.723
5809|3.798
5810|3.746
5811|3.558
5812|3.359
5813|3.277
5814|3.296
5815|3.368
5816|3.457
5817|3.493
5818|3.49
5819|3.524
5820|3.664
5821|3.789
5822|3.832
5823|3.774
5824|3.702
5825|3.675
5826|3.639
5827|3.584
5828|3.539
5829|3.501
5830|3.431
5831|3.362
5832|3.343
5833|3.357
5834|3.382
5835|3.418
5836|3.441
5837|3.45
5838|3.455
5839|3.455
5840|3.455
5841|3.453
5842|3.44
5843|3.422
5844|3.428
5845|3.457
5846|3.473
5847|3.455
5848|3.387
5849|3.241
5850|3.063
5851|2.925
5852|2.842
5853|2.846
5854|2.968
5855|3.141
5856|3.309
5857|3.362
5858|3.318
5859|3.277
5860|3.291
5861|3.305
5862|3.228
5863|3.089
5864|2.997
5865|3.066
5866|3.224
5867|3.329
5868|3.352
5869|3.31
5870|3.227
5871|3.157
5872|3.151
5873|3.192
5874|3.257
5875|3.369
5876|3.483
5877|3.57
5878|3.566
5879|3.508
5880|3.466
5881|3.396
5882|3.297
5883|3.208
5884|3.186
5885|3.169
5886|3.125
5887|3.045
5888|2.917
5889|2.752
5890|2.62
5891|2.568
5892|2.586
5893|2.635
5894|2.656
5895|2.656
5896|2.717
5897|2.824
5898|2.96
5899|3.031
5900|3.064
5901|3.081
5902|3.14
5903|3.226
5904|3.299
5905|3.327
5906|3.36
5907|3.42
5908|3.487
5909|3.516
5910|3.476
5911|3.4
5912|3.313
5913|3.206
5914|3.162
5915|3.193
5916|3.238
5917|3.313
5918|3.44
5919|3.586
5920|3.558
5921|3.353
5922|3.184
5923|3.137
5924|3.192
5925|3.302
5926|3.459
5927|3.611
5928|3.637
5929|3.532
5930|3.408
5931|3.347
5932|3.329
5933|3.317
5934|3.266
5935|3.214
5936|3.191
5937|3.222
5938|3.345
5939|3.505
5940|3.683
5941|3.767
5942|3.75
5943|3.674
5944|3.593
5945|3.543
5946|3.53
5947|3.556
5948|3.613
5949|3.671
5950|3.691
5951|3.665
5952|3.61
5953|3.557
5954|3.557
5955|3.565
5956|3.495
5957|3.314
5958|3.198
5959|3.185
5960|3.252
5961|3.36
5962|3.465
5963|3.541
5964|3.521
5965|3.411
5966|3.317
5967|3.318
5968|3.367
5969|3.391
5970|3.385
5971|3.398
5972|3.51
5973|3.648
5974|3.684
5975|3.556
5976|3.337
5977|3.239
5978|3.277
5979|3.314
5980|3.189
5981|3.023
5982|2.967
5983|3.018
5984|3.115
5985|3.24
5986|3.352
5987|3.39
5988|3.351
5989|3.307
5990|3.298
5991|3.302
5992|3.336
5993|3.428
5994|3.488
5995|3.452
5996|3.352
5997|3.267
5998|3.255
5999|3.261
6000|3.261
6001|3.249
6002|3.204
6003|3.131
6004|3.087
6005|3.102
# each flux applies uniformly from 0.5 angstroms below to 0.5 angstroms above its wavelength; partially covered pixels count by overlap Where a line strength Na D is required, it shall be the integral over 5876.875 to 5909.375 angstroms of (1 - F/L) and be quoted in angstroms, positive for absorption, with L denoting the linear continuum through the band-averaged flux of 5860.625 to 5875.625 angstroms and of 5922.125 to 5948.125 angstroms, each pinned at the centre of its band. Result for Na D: 2.0 angstroms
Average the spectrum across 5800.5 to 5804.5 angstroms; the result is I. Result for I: 3.5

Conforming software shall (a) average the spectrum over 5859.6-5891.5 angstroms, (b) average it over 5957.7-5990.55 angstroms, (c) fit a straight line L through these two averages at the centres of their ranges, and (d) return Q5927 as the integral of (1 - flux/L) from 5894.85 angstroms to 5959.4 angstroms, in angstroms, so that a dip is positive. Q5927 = -2.0 angstroms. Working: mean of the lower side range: 3.2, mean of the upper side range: 3.33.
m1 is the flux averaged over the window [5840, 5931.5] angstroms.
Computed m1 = 3.22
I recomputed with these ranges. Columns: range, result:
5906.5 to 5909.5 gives 3.47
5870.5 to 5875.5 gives 3.23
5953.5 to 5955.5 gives 3.56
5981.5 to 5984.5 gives 3.03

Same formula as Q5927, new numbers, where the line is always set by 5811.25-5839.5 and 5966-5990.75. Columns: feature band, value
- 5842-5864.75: 1.62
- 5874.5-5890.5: 0.95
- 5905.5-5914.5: 0.08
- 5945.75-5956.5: -0.77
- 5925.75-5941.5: -0.25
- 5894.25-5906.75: 1.30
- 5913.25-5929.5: 0.10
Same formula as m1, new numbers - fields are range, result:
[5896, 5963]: 3.38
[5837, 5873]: 3.26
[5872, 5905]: 3.09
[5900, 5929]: 3.34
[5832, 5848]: 3.43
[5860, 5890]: 3.23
